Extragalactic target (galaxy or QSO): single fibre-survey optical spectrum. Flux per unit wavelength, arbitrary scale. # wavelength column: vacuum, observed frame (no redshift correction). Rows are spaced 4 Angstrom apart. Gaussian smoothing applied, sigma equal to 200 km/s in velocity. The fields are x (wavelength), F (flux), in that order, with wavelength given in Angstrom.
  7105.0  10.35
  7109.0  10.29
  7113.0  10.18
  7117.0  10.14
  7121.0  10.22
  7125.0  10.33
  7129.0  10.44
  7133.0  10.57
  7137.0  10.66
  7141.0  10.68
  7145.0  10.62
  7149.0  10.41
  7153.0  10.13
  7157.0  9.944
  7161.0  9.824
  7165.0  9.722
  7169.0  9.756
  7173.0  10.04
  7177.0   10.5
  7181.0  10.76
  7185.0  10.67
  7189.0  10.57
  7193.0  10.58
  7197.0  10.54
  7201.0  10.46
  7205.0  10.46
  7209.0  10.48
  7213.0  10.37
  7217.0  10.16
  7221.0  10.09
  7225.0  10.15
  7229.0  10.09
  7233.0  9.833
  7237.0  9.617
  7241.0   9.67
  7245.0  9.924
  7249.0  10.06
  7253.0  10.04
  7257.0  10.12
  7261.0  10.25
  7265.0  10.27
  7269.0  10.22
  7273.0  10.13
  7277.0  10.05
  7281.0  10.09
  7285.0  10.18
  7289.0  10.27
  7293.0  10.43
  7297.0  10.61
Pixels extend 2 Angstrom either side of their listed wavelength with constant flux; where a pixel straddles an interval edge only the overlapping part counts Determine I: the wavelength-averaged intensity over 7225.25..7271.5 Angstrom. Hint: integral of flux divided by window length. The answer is 10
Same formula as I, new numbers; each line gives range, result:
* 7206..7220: 10.3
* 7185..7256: 10.2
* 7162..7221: 10.3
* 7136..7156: 10.5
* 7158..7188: 10.2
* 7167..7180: 10.1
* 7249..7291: 10.2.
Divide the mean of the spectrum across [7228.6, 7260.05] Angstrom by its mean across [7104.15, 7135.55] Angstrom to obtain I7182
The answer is 0.96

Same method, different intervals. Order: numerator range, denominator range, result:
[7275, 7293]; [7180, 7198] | 0.96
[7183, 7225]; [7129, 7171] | 1.02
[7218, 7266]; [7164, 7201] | 0.96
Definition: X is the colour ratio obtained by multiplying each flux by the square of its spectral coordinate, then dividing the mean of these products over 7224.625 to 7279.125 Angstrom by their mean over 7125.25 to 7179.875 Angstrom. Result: 1.00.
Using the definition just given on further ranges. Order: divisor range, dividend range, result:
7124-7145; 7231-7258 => 0.97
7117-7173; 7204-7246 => 1.01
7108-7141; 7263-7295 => 1.03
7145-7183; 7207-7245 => 1.01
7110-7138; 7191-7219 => 1.03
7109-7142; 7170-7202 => 1.03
